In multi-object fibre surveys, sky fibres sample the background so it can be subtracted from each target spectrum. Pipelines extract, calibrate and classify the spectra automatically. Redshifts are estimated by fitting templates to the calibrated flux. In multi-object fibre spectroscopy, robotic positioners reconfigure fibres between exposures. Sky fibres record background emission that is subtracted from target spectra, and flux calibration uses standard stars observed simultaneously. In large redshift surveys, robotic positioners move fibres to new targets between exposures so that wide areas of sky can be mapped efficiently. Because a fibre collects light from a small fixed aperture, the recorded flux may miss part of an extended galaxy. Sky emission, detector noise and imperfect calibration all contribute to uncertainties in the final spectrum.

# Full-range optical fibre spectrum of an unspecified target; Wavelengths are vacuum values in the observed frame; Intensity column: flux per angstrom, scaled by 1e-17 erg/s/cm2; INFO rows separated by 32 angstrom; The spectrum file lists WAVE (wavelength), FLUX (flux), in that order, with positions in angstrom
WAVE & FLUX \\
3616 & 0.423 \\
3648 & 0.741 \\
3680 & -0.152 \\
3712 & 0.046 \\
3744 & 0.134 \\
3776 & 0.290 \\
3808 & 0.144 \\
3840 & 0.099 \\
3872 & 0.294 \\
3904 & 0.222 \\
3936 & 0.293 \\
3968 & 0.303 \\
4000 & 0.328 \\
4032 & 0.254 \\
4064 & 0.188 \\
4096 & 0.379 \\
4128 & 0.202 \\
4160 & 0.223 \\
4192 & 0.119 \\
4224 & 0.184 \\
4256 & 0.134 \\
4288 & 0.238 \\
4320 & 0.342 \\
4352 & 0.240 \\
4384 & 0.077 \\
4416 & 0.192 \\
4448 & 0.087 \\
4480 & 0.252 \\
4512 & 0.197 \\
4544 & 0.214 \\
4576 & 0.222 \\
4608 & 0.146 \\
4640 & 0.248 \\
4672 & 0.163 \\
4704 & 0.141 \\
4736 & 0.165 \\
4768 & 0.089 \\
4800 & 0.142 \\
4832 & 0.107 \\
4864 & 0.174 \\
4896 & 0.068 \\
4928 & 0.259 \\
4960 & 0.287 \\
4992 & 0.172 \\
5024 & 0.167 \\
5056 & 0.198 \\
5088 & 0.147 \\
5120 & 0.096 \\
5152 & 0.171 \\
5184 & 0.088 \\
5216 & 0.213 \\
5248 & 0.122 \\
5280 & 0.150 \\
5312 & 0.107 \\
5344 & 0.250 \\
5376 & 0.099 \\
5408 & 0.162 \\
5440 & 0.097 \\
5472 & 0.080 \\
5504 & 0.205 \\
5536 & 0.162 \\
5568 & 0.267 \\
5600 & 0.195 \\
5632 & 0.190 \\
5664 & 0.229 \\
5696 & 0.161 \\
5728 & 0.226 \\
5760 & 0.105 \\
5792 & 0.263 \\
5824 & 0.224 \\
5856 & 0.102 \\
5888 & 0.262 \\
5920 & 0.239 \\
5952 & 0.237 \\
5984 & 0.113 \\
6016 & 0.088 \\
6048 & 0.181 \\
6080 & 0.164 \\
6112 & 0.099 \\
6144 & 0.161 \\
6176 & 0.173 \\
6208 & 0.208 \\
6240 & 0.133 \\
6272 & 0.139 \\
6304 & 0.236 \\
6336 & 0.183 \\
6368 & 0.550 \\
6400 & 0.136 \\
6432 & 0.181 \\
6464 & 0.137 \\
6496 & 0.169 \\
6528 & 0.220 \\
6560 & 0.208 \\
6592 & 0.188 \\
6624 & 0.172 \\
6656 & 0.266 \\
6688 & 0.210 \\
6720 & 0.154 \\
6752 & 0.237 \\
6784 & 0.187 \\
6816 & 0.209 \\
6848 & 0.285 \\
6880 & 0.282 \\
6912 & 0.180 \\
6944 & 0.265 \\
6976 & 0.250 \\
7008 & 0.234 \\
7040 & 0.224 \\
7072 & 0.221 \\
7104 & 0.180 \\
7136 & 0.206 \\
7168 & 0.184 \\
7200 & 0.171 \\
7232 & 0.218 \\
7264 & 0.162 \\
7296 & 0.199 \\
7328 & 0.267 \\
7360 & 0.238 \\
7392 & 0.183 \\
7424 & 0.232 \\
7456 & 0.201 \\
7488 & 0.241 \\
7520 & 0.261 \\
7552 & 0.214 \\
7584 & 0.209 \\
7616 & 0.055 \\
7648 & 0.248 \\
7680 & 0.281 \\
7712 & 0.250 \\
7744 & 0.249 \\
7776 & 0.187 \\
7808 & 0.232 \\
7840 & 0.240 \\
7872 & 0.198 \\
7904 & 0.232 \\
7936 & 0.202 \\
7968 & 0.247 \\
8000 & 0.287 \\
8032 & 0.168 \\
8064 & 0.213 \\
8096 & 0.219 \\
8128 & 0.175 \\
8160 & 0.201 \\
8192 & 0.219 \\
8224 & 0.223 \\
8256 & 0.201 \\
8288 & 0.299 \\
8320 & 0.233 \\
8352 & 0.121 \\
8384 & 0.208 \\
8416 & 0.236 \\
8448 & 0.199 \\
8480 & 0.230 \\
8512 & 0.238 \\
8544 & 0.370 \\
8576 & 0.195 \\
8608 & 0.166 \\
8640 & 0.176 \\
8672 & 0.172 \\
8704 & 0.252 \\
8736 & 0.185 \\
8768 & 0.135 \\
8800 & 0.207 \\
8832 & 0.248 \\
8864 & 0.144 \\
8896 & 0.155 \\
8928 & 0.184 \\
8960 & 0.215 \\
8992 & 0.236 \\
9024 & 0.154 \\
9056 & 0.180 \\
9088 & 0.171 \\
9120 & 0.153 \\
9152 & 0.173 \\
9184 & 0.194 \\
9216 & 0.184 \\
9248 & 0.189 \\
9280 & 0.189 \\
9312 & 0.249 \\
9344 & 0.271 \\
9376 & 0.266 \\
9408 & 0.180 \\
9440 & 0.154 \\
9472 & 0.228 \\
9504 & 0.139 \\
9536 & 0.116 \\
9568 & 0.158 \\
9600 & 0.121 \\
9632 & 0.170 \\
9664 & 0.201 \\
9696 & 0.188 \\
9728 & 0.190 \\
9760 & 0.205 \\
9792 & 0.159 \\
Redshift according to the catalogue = 0.71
